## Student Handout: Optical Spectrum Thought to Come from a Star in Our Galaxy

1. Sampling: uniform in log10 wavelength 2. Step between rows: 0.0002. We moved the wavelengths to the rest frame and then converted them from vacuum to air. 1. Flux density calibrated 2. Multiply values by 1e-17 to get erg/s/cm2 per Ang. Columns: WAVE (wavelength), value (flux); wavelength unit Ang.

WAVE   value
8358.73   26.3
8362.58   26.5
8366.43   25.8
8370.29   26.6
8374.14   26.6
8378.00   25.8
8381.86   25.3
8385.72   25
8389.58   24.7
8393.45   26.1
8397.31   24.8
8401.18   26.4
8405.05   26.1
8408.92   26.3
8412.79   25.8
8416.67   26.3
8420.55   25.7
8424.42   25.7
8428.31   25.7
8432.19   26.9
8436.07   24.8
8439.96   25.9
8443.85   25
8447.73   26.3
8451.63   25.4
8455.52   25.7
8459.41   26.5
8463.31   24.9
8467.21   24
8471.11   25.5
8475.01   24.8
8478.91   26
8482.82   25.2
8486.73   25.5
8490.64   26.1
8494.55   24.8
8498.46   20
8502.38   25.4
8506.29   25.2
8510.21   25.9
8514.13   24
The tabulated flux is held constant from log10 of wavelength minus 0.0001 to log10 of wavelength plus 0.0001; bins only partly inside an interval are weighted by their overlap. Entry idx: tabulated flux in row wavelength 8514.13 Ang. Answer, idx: 24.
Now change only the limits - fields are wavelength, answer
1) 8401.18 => 26.4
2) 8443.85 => 25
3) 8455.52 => 25.7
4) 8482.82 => 25.2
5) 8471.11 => 25.5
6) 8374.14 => 26.6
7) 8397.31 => 24.8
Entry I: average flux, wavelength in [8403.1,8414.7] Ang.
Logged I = 26.1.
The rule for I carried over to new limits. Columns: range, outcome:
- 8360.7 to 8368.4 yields 26.1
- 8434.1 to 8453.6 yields 25.5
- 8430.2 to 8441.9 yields 25.9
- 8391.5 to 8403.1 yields 25.8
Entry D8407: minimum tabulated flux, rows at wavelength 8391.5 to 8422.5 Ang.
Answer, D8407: 24.8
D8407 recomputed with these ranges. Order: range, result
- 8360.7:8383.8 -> 25.3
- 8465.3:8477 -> 24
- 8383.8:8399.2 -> 24.7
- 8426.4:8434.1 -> 25.7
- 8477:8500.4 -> 20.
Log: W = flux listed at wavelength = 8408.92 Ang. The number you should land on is 26.3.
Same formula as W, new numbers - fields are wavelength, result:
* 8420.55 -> 25.7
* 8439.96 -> 25.9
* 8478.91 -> 26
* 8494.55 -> 24.8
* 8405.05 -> 26.1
